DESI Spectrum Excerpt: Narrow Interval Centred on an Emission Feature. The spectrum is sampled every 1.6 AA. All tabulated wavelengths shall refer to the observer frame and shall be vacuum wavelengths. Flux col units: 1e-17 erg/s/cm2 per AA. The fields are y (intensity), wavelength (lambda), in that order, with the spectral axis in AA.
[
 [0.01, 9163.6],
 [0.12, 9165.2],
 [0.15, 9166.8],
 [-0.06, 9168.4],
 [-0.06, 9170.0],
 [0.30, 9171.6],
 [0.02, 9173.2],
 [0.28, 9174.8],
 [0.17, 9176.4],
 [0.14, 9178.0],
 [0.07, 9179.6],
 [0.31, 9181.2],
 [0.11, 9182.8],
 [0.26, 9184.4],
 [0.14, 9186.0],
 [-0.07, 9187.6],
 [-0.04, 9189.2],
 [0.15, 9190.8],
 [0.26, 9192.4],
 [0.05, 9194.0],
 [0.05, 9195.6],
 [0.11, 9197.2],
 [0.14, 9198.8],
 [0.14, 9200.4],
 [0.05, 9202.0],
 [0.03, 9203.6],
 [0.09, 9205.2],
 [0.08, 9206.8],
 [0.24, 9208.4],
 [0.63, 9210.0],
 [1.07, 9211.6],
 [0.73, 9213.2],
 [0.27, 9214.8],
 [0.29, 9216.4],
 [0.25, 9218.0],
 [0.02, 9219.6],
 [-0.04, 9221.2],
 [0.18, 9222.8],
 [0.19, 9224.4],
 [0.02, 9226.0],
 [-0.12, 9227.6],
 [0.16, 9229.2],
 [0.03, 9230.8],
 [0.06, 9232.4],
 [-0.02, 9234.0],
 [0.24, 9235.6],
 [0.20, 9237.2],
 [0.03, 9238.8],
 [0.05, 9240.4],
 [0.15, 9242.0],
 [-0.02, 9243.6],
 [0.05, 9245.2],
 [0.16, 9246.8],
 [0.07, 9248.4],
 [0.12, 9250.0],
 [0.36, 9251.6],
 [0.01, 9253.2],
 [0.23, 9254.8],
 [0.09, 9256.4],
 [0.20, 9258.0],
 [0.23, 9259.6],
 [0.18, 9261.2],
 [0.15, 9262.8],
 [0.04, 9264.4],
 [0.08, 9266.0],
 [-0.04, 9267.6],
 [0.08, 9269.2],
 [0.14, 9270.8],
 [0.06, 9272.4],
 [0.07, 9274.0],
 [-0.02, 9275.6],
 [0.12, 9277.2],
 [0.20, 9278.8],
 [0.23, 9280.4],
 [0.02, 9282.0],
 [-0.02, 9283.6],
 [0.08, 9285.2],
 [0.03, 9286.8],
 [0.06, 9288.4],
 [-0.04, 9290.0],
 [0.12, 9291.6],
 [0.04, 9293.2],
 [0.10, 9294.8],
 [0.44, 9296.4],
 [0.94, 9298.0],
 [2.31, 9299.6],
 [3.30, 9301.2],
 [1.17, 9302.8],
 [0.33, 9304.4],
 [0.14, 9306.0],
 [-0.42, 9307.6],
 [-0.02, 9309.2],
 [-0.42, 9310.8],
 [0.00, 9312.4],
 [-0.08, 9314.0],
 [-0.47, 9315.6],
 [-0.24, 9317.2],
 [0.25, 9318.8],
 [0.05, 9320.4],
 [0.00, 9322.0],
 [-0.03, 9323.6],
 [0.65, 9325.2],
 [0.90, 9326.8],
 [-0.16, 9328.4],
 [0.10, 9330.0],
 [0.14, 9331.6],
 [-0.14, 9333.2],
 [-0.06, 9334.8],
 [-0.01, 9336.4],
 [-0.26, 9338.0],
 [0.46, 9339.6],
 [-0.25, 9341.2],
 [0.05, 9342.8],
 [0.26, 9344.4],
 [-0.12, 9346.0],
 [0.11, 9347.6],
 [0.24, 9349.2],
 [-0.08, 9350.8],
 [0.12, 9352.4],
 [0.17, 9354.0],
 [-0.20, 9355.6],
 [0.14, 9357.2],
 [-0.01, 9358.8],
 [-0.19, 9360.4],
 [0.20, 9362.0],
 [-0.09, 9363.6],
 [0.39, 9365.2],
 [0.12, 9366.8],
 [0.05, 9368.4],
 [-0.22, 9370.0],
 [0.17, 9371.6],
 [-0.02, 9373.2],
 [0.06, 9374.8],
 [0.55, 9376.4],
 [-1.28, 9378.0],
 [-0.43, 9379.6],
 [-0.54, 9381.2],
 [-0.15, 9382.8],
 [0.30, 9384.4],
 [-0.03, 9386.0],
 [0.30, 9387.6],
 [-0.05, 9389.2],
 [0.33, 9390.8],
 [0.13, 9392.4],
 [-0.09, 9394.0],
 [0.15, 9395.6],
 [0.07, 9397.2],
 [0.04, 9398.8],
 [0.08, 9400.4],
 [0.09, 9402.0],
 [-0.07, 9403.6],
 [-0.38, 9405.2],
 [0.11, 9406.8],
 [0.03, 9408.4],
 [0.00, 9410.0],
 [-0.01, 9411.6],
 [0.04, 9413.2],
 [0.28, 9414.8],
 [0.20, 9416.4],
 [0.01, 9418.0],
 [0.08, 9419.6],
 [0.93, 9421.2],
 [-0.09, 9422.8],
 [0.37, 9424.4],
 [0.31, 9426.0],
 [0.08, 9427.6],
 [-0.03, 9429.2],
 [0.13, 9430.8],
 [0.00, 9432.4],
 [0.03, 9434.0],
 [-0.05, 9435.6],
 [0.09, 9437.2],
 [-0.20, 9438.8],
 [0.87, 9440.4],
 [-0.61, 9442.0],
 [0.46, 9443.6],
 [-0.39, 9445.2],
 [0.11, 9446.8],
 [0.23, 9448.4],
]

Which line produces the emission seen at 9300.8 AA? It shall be [O III] 5007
